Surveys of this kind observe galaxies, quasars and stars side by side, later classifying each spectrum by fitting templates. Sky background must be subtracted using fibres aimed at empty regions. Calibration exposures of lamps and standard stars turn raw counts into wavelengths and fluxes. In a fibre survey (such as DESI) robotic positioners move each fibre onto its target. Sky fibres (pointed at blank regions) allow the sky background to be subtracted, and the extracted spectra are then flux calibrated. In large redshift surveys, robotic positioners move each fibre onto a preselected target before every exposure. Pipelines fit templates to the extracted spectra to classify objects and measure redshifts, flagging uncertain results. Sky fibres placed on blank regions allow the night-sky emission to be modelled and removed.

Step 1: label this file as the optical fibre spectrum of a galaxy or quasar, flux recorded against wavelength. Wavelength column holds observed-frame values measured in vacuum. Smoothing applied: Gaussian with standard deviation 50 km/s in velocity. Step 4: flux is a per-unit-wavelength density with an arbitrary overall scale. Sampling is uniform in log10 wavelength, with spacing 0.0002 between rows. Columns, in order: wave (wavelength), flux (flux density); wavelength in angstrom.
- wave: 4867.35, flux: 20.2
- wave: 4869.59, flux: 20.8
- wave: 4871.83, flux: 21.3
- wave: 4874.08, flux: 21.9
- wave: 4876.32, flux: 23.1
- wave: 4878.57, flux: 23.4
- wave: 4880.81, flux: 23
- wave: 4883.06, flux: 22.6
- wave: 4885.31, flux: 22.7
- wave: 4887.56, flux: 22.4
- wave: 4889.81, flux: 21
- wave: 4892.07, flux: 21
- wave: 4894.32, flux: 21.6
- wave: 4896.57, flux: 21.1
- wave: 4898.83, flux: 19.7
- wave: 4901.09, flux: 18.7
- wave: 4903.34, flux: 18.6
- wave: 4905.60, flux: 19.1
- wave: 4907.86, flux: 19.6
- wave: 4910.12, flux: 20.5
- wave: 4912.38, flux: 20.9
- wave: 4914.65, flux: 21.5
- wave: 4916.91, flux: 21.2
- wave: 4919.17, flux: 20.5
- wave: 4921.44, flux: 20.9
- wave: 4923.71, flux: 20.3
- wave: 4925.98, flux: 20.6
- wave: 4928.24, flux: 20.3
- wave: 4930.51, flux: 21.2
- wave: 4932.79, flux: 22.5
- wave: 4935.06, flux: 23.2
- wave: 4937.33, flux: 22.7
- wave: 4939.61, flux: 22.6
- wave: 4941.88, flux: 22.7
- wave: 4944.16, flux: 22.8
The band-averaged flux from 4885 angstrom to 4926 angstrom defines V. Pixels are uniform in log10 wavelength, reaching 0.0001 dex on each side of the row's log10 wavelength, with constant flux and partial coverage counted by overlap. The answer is 20.6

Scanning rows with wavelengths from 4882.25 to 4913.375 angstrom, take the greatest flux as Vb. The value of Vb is 22.7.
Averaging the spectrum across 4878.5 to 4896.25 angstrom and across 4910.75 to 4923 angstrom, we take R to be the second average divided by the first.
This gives 0.9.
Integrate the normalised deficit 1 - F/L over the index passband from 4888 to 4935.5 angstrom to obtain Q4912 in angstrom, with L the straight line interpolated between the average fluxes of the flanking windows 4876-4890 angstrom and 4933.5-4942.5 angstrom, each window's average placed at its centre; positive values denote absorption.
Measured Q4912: 4.4 angstrom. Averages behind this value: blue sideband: 22.7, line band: 20.7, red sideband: 22.8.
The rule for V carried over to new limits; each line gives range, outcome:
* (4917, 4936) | 21.2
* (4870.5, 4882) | 22.5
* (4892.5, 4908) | 19.8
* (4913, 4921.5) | 21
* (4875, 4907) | 21.3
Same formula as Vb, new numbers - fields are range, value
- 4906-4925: 21.5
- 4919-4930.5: 20.9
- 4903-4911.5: 20.5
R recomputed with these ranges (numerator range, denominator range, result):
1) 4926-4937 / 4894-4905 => 1.10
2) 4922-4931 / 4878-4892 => 0.92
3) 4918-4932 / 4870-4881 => 0.92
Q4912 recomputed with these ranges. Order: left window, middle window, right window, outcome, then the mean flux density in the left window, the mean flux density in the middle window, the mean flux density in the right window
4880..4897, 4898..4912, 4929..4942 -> 1.68 angstrom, 21.9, 19.4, 22.4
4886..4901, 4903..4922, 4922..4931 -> 0.36 angstrom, 21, 20.4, 20.6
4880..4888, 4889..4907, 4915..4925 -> 1.54 angstrom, 22.7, 20.1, 20.8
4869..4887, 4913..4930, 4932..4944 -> 1.41 angstrom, 22.4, 20.8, 22.8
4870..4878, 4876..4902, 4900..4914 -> -0.85 angstrom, 22.1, 21.7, 19.6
